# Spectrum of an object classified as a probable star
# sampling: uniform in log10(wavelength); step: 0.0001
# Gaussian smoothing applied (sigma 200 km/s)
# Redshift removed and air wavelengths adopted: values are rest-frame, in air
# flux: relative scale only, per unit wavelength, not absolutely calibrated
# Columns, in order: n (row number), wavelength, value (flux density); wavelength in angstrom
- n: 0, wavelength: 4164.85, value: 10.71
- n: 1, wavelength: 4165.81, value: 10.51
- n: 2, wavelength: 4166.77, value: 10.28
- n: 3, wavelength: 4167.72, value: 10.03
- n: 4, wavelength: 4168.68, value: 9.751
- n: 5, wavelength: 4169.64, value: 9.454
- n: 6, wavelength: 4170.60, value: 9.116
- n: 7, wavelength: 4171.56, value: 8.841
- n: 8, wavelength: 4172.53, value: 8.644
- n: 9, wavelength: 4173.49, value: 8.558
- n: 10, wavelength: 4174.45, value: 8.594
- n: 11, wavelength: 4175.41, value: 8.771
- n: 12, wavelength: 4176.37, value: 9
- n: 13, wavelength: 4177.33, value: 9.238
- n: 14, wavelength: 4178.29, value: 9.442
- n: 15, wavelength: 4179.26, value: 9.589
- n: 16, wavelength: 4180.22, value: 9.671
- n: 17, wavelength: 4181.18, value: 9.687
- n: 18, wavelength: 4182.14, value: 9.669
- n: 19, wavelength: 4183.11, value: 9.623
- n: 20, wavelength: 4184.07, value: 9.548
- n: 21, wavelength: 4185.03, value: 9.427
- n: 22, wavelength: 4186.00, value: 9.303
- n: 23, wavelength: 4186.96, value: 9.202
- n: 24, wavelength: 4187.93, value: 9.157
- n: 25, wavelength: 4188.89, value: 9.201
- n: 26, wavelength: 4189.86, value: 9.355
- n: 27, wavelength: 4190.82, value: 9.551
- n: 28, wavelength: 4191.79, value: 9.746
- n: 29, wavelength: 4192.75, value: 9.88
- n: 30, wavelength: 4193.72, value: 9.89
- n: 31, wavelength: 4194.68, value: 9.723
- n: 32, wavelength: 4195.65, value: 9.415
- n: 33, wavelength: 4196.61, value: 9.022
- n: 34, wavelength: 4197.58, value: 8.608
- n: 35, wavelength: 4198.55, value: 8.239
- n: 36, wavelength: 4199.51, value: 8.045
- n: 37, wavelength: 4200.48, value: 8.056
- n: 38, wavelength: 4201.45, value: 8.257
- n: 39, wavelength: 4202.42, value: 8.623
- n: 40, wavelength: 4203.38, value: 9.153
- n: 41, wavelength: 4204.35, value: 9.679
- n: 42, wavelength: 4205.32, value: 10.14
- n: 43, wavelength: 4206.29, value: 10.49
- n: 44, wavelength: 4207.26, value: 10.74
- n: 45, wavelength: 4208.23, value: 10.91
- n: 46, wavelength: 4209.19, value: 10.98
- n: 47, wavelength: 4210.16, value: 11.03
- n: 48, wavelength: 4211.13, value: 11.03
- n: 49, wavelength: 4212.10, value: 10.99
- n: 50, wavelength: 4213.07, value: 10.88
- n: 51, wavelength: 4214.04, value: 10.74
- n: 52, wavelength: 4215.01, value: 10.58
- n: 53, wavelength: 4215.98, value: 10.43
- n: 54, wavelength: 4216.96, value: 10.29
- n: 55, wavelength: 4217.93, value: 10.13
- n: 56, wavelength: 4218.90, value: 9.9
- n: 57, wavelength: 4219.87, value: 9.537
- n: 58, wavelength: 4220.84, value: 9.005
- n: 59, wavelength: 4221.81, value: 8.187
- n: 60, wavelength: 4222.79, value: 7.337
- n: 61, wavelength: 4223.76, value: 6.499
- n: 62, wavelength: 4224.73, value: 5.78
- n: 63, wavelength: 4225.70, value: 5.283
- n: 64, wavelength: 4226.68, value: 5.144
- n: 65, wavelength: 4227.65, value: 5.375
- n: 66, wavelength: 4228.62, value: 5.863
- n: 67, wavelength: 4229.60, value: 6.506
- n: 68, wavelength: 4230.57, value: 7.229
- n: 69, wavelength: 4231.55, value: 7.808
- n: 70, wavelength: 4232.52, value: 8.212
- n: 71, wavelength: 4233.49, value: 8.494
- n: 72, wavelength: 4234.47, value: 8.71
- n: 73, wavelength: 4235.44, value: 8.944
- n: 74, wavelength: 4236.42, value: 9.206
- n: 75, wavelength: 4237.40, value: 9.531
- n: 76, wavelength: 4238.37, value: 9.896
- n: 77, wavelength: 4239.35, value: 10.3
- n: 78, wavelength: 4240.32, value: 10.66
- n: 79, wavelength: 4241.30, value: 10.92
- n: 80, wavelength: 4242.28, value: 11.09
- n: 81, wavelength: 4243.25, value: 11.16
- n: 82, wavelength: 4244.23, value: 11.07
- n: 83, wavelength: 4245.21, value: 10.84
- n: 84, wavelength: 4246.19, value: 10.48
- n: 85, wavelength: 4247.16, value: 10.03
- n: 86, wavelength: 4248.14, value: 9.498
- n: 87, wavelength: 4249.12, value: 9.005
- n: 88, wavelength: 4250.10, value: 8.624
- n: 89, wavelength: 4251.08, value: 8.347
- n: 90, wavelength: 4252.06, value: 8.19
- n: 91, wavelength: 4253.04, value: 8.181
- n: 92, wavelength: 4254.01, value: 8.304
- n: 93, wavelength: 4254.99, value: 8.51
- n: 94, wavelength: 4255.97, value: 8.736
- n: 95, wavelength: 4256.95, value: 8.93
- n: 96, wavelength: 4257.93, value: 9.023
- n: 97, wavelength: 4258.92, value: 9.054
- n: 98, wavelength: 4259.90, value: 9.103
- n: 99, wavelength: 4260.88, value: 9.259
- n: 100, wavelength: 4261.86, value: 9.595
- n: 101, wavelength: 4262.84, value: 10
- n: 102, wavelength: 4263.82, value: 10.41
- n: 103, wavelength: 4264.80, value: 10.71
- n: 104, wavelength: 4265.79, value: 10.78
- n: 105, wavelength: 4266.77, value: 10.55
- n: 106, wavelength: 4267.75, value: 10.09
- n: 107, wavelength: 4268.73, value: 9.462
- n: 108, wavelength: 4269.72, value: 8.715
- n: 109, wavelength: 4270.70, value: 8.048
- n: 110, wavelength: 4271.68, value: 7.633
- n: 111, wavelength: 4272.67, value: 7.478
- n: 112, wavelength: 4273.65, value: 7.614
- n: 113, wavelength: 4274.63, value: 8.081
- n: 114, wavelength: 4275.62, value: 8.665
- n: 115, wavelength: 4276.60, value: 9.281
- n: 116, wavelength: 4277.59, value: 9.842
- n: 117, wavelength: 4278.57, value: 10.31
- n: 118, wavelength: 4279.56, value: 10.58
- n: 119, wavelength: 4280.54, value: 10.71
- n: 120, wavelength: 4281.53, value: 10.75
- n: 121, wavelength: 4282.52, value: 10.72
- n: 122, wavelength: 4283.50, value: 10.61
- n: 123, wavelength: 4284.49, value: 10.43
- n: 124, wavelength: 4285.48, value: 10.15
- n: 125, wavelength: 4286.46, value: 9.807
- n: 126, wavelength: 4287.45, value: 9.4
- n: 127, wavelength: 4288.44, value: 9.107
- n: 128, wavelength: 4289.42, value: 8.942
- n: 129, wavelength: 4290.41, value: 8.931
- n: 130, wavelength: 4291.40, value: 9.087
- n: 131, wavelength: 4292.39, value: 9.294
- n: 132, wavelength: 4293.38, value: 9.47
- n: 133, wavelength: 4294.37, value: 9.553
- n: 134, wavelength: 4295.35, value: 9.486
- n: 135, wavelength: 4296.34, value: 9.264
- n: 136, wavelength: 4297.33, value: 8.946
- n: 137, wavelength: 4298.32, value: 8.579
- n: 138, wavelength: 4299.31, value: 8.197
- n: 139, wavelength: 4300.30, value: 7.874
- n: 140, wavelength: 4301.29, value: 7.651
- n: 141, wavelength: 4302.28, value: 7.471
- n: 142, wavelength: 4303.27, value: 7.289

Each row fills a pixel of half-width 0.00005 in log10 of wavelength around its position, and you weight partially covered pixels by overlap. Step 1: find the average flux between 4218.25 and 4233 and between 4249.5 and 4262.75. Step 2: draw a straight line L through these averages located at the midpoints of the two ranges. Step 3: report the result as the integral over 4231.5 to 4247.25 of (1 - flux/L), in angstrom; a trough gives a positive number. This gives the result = -3.9 angstrom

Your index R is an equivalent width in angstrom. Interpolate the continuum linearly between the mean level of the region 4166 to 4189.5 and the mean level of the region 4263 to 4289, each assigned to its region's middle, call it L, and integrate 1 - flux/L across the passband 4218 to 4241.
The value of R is 3.5 angstrom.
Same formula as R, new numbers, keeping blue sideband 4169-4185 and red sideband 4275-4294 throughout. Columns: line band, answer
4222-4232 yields 3.32 angstrom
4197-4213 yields -0.58 angstrom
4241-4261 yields 0.35 angstrom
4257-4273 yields 0.50 angstrom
